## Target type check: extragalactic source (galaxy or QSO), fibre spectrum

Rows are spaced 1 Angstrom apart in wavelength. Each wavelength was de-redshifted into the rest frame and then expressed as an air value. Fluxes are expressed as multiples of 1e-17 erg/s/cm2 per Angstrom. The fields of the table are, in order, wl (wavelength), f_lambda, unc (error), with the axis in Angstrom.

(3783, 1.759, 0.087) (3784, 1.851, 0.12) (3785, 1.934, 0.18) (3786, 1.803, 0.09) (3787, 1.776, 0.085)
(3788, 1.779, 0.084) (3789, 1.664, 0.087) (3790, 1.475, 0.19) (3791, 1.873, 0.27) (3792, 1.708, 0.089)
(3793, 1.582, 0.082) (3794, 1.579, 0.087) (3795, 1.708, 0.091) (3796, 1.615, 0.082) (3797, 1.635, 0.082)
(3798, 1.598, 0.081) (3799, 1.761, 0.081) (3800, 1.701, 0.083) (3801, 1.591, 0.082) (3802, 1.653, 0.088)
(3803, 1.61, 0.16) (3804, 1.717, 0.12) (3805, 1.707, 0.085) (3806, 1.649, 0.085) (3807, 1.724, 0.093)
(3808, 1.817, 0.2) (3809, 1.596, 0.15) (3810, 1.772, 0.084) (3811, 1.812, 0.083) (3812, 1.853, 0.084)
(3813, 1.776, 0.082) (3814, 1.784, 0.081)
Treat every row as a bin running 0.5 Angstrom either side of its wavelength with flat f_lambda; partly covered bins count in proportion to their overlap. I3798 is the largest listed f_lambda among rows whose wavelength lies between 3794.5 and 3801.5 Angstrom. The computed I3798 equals 1.761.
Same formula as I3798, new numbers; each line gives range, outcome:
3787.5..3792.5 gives 1.873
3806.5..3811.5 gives 1.817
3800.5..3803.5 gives 1.653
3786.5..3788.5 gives 1.779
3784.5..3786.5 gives 1.934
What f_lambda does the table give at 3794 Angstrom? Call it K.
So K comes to 1.579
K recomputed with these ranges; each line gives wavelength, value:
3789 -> 1.664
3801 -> 1.591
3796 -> 1.615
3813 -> 1.776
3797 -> 1.635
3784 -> 1.851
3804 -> 1.717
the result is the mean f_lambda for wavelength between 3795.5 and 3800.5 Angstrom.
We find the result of 1.66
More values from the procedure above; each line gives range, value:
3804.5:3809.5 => 1.7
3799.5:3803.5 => 1.64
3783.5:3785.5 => 1.89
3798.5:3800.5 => 1.73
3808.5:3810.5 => 1.68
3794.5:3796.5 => 1.66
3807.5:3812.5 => 1.77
